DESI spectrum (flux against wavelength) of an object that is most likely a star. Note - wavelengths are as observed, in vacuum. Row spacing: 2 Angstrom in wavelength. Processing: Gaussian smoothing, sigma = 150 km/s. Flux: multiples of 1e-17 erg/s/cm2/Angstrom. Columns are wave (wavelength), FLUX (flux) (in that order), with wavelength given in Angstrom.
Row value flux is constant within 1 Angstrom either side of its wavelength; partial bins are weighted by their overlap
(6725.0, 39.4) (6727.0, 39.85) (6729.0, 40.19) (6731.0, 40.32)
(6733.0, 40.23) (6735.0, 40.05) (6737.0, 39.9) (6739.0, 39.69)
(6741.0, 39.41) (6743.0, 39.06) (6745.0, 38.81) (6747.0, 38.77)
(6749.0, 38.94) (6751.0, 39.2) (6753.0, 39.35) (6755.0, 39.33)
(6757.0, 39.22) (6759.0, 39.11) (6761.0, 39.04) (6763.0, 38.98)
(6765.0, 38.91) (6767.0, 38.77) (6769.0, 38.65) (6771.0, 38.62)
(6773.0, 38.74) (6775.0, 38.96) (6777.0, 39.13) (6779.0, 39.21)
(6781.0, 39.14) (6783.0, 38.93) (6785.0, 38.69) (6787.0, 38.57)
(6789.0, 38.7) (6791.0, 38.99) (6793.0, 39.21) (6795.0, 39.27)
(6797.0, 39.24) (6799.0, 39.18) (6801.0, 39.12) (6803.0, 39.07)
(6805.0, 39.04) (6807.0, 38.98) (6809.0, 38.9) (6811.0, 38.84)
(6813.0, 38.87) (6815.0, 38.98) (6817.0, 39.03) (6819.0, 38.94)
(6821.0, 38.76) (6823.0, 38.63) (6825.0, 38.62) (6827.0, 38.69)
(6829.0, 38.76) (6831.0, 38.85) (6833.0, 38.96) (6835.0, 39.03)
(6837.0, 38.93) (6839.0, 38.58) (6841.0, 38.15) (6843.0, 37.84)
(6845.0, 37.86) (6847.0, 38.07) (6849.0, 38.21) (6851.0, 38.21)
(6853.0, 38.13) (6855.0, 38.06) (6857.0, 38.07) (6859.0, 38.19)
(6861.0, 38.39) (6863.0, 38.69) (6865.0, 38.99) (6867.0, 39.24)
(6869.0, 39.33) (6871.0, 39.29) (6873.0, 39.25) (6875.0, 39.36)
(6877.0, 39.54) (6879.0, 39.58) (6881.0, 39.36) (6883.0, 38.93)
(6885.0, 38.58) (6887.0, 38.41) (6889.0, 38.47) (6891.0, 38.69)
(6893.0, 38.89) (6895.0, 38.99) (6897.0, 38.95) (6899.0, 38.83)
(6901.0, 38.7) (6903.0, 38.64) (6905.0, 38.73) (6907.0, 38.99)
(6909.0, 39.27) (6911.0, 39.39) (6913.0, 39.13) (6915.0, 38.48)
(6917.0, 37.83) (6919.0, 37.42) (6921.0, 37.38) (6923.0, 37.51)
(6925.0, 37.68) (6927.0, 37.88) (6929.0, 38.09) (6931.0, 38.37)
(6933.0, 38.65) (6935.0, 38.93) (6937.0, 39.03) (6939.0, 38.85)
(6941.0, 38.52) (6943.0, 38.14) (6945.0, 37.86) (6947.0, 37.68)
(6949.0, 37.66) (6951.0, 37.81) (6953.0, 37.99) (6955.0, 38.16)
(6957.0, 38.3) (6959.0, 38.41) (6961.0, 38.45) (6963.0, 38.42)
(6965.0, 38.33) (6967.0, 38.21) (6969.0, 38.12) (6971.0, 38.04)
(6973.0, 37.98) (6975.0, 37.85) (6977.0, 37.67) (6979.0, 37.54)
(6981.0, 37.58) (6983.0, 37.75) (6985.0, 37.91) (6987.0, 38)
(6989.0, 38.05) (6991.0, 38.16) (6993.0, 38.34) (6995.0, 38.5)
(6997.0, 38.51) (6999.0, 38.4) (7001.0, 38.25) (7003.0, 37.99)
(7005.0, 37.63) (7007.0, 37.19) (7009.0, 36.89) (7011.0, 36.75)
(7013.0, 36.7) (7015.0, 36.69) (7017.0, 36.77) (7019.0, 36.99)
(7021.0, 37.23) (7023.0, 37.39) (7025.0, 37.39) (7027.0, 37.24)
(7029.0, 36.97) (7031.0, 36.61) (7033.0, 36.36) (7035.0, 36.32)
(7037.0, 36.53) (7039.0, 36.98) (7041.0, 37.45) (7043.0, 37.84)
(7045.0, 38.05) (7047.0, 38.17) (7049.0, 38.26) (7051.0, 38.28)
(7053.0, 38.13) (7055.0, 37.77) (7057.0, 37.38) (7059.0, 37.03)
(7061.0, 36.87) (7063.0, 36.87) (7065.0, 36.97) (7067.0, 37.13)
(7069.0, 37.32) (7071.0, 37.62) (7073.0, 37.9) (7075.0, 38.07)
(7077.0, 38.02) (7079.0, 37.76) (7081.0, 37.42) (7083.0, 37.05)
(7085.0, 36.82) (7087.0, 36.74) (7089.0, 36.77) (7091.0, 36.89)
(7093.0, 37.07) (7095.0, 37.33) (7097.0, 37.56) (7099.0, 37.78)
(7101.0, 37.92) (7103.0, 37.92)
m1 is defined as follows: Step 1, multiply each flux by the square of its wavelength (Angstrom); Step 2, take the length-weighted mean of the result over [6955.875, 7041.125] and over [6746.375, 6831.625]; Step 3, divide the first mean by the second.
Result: 1.03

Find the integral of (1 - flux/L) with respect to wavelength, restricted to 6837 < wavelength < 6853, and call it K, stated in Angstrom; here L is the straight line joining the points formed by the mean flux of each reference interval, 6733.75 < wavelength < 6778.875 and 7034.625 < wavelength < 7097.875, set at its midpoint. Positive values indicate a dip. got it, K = 0.2 Angstrom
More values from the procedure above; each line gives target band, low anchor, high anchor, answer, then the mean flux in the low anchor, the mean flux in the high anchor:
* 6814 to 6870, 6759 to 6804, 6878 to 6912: 0.5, 39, 38.9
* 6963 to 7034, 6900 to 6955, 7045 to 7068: 0.5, 38.3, 37.6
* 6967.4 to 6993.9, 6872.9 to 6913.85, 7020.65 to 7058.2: 0.1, 39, 37.4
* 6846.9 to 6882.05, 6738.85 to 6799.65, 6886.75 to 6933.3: -0.1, 39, 38.5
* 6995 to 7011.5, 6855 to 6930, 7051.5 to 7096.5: 0.0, 38.7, 37.3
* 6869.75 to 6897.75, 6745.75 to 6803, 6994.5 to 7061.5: -0.5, 39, 37.4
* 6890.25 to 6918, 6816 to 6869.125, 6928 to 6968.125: -0.3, 38.6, 38.3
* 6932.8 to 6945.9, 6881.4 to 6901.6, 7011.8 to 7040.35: -0.2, 38.8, 36.9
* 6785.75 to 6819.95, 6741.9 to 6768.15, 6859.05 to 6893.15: 0.0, 39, 39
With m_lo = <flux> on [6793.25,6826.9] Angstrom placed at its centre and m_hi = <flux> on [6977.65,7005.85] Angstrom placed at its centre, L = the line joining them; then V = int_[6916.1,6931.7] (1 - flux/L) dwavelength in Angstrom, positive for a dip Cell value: 0.26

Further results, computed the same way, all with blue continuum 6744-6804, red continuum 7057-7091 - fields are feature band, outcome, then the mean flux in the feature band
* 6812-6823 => 0.0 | 38.9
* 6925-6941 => -0.2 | 38.5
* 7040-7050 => -0.1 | 38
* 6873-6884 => -0.3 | 39.3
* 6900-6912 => -0.2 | 39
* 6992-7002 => -0.2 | 38.4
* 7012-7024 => 0.2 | 37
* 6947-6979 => -0.1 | 38.1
